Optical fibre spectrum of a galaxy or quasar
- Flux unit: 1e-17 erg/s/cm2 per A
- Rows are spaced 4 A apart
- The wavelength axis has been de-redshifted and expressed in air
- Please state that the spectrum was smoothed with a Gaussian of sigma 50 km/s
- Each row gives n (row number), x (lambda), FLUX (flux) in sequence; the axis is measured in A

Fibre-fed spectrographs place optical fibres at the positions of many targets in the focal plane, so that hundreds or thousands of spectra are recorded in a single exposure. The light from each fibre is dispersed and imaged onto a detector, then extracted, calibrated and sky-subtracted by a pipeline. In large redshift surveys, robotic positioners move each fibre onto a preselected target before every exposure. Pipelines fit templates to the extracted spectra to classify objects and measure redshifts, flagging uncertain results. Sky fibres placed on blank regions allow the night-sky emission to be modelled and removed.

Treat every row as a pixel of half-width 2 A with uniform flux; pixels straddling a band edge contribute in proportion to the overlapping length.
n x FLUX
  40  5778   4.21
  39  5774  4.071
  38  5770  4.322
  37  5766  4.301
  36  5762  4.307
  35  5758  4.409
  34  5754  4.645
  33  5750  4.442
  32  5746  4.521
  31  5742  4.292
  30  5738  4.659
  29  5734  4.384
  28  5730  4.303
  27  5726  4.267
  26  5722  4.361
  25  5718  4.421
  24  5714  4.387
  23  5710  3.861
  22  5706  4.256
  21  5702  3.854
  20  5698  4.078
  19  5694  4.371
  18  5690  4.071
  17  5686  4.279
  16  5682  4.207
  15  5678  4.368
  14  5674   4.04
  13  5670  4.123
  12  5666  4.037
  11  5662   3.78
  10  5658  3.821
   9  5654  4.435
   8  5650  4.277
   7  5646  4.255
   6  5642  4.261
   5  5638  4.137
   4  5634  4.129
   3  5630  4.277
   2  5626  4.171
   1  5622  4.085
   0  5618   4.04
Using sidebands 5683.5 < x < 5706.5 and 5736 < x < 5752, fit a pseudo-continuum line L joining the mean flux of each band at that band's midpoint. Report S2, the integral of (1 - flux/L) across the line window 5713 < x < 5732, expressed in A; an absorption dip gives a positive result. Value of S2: -0.06 A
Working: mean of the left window 4.15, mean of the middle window 4.35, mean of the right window 4.48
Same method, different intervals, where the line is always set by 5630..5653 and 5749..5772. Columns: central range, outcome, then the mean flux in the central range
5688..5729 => 1.2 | 4.2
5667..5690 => 0.5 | 4.18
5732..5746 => -0.3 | 4.46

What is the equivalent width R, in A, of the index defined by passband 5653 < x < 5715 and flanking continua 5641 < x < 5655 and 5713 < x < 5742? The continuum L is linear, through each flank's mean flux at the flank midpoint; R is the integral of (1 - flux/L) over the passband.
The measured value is 3.3 A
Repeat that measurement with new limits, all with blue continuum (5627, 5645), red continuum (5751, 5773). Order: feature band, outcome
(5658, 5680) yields 1.05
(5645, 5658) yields -0.08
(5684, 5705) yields 0.73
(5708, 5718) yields 0.30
